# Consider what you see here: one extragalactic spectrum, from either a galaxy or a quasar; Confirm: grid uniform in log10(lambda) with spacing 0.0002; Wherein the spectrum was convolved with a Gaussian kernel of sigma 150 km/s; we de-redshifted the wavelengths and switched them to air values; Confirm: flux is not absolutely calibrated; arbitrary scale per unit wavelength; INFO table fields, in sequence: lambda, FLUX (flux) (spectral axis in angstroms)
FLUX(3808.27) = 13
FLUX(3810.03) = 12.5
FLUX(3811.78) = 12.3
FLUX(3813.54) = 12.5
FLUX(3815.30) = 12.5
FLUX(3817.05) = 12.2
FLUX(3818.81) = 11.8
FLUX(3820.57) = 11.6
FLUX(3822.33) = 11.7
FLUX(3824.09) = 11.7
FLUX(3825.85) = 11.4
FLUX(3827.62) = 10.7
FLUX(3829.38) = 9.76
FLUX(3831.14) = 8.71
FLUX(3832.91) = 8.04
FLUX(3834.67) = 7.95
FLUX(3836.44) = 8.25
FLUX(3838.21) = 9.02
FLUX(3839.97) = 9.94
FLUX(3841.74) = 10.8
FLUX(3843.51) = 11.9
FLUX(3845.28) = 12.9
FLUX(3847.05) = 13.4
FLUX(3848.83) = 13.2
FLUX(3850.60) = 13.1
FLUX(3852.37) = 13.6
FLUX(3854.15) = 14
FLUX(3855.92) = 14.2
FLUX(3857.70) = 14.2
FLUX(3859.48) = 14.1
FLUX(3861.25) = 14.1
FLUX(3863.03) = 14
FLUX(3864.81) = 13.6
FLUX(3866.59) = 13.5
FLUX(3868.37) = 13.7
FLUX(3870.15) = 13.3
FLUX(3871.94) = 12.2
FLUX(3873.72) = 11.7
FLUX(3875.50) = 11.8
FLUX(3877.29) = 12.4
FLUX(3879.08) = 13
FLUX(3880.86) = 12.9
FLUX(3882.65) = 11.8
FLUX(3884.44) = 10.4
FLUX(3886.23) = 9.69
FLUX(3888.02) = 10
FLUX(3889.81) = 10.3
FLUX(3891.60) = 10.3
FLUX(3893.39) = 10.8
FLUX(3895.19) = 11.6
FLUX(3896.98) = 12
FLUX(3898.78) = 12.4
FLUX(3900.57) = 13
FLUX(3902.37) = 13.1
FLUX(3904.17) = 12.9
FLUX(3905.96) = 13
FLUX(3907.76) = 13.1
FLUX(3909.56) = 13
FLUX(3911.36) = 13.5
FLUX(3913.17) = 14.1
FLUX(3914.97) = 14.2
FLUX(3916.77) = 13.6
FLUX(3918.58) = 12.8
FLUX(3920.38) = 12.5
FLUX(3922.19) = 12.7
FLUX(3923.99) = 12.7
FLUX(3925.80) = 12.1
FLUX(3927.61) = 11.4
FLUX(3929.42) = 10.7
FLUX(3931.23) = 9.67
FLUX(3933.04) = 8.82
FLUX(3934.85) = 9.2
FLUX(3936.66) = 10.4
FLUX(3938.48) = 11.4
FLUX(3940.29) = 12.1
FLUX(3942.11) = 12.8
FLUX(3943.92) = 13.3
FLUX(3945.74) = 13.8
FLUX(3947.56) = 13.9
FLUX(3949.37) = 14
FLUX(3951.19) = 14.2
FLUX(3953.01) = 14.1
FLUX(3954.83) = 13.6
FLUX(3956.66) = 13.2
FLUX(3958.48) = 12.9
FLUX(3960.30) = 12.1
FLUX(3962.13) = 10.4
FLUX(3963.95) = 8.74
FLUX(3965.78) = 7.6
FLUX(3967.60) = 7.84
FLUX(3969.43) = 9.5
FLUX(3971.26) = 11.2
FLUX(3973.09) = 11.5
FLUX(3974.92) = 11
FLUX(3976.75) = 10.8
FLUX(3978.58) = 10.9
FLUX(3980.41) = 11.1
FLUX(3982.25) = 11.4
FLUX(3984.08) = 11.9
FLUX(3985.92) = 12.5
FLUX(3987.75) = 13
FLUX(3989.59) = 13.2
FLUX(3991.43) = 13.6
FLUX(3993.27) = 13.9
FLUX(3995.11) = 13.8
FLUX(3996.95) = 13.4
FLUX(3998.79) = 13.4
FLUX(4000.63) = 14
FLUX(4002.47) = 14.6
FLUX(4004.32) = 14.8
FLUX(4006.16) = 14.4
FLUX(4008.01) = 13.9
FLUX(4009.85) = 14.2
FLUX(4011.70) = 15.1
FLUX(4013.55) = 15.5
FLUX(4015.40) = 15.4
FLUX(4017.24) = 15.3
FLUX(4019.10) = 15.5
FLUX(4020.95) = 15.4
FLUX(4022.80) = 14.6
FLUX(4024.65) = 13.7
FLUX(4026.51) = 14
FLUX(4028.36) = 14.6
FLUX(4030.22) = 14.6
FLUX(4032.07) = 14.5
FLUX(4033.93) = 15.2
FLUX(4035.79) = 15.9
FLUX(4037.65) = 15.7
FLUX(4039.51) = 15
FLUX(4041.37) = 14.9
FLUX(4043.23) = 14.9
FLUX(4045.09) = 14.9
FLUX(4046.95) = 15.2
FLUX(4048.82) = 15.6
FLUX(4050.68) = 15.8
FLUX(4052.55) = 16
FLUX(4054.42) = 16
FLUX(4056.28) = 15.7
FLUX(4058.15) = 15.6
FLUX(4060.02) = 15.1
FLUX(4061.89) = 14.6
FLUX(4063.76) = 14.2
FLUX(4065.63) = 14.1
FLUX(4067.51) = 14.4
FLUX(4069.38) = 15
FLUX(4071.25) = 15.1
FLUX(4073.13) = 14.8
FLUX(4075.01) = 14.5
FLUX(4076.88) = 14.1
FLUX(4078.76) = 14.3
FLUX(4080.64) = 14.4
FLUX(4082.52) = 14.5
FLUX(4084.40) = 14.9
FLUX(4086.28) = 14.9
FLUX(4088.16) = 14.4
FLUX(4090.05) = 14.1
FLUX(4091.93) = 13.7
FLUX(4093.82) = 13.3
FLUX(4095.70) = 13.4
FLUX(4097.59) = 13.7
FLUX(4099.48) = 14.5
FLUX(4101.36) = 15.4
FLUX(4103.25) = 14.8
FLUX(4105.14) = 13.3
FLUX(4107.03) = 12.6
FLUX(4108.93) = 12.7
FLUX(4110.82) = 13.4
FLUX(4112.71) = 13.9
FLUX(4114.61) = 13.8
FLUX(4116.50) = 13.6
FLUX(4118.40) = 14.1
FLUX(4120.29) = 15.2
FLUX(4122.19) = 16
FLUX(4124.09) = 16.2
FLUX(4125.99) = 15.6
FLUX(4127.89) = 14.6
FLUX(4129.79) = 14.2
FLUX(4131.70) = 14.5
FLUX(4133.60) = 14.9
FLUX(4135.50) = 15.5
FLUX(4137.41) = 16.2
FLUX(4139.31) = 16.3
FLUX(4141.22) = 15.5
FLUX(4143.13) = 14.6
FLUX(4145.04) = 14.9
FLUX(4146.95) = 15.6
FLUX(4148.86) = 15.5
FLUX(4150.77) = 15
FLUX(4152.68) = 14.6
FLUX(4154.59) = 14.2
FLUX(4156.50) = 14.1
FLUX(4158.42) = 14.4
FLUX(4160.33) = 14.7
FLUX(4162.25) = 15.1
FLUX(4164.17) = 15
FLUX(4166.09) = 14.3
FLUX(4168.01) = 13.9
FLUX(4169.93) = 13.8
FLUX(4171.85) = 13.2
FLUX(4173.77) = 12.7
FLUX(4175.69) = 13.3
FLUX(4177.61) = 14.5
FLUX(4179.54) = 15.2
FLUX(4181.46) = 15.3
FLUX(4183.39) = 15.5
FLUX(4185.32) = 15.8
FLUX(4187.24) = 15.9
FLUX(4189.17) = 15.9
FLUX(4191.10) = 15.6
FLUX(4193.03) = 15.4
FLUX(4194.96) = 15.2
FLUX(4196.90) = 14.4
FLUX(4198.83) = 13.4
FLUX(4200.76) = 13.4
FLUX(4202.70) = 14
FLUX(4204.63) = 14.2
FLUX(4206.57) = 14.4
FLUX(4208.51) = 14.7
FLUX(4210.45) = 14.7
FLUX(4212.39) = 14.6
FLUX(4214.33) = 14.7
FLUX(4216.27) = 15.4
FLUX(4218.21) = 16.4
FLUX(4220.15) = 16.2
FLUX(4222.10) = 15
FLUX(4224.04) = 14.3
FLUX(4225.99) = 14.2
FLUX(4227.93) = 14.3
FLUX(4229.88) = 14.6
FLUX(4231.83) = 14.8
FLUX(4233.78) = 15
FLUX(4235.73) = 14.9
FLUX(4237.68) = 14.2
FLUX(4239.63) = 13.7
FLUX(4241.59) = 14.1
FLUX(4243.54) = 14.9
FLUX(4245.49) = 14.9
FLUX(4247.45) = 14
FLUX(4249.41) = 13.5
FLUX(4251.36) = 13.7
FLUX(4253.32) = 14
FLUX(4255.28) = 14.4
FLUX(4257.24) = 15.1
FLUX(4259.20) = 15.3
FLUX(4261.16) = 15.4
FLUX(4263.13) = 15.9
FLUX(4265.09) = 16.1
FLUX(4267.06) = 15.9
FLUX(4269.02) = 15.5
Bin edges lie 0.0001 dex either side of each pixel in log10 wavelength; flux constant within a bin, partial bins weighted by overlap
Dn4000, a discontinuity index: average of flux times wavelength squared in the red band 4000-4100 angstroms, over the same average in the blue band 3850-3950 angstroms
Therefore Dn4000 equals 1.28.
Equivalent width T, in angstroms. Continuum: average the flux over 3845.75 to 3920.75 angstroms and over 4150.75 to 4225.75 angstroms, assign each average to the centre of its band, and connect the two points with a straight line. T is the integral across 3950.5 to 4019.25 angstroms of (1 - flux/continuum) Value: 3.5 angstroms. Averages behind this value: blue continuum 12.7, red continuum 14.7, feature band 12.7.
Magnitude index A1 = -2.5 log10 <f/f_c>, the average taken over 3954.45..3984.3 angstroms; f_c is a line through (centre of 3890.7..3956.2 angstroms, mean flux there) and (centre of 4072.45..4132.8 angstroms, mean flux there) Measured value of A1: 0.19 mag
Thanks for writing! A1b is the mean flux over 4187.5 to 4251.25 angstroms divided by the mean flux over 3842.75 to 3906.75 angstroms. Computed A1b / 1.2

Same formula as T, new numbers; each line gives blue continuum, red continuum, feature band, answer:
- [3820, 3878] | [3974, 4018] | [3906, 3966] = 2.5 angstroms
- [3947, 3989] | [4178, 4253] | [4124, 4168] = -3.5 angstroms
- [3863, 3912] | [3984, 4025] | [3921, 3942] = 3.0 angstroms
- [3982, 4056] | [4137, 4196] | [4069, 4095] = 0.5 angstroms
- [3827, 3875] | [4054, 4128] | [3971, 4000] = 2.3 angstroms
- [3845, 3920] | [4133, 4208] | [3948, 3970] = 2.8 angstroms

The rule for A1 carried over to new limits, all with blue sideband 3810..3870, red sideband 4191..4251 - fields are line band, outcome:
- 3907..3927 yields -0.05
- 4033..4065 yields -0.14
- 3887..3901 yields 0.10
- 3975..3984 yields 0.16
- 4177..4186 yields -0.07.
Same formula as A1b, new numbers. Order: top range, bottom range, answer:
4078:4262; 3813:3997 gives 1.22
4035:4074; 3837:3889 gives 1.22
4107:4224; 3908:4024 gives 1.16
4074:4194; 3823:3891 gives 1.23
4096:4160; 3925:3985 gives 1.28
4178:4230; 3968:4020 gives 1.14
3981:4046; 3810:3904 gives 1.20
